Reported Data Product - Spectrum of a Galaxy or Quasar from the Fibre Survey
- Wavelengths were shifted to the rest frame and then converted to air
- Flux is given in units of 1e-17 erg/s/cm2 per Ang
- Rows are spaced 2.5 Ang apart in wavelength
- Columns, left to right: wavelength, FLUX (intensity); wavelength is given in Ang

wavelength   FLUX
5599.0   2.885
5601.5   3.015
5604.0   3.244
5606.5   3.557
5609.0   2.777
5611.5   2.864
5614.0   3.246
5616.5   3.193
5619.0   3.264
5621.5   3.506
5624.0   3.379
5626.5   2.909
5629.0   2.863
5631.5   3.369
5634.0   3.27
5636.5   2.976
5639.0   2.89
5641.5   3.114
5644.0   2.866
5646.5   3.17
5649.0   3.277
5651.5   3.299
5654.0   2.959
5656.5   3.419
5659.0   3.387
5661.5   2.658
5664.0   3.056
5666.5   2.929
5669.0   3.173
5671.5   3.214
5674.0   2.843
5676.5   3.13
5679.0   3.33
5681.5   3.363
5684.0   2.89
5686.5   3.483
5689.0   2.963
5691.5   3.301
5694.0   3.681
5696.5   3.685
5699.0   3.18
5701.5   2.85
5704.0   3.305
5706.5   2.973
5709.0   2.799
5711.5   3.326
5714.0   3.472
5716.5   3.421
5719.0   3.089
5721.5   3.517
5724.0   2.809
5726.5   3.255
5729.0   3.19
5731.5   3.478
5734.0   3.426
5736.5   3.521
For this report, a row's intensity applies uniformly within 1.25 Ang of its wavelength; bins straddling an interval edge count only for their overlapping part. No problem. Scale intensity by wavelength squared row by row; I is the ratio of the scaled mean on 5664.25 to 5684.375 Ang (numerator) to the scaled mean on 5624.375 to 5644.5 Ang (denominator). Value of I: 1.04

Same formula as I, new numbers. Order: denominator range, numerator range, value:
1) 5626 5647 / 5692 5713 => 1.08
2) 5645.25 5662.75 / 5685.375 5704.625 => 1.06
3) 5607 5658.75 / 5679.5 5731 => 1.06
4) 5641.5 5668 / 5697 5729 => 1.05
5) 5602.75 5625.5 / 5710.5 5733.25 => 1.06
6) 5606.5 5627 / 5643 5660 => 1.02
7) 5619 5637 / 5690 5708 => 1.05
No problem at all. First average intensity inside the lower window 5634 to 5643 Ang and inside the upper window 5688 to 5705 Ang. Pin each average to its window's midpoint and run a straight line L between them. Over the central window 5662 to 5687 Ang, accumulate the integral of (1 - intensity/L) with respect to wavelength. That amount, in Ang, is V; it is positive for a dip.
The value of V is 0.6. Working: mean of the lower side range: 3.03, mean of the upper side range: 3.29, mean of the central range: 3.12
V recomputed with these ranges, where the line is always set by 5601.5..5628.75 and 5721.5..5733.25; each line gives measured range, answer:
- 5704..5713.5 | 0.34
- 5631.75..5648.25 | 0.58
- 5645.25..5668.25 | 0.47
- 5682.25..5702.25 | -0.34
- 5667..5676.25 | 0.38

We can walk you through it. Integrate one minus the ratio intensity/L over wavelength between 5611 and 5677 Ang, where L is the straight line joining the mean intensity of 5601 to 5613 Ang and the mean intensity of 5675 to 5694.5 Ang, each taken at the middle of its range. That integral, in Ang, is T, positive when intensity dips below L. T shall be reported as 0.96 Ang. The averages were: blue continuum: 3.1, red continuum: 3.25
